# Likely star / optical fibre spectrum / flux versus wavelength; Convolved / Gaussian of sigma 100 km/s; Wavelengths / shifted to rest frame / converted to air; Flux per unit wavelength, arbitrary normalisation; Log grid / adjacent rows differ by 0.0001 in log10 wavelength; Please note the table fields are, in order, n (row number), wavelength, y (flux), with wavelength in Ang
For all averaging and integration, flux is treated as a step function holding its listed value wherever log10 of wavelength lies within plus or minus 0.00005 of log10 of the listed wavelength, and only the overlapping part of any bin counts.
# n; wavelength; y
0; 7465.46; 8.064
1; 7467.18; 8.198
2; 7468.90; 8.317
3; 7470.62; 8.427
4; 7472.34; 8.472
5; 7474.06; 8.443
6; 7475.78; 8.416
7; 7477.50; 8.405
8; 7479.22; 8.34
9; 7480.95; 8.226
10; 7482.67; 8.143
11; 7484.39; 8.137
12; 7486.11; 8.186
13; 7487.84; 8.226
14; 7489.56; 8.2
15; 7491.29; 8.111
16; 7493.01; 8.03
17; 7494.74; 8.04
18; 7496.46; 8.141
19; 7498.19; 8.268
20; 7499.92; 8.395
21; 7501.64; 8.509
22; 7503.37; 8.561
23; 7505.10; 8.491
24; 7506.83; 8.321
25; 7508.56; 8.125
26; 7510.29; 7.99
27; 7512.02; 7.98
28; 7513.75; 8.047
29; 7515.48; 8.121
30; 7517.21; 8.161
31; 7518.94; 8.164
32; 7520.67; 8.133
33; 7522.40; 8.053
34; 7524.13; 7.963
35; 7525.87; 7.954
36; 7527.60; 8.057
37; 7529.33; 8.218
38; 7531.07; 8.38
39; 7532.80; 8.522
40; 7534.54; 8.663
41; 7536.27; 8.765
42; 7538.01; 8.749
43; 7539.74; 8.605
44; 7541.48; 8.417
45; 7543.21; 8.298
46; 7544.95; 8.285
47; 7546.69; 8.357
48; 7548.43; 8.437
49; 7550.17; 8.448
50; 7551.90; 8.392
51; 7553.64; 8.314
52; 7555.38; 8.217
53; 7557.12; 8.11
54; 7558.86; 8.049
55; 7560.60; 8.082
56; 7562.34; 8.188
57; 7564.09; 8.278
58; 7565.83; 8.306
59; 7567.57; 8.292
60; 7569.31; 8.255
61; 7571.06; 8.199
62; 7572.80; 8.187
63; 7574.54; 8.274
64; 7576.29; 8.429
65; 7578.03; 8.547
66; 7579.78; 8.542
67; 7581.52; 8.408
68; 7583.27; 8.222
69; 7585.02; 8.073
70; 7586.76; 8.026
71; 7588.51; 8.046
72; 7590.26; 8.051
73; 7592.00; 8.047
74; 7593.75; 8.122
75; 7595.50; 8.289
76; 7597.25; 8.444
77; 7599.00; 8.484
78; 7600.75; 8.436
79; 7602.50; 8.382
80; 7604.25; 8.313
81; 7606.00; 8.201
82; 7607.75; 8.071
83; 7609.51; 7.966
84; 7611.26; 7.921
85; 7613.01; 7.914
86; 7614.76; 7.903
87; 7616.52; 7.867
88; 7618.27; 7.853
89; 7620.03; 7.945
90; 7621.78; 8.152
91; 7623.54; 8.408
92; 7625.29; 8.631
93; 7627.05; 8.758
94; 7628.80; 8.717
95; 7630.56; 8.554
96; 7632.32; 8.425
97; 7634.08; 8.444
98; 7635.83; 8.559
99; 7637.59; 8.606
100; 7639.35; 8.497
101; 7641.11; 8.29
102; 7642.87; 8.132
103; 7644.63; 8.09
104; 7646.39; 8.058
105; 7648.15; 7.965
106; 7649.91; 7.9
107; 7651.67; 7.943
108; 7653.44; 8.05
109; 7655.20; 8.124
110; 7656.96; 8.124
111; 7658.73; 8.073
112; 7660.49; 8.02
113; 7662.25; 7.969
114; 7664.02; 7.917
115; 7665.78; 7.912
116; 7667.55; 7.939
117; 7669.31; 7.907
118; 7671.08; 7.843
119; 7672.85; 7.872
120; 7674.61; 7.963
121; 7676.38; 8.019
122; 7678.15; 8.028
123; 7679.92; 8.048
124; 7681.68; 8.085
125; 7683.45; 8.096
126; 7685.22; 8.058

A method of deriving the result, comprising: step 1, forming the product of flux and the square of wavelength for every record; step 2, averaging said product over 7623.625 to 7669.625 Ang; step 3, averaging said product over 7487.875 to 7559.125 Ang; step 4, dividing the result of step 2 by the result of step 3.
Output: 1.03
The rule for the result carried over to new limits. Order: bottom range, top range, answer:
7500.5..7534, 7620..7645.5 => 1.06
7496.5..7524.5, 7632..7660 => 1.04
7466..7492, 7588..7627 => 1.02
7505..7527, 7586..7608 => 1.04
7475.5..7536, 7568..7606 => 1.03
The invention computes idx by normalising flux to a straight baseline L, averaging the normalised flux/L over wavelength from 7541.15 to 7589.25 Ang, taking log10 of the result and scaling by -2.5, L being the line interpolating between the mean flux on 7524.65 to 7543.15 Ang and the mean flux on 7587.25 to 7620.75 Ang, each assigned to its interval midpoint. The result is 0.00 mag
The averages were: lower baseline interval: 8.42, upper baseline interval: 8.12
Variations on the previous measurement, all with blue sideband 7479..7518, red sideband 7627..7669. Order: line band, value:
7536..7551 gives -0.035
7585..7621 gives 0.011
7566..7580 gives -0.017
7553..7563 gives 0.006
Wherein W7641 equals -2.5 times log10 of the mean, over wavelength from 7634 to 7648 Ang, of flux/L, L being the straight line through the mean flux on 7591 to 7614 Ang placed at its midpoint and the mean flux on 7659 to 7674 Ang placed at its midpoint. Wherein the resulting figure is -0.04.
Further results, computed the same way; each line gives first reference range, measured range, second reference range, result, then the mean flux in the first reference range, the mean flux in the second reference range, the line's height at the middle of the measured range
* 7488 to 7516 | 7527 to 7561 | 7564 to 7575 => -0.02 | 8.21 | 8.26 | 8.24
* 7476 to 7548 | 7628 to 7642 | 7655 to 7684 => -0.06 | 8.26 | 7.99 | 8.05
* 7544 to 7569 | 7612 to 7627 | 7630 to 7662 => 0.01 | 8.27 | 8.21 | 8.22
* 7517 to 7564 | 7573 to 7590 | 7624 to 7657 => 0.00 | 8.3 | 8.32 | 8.3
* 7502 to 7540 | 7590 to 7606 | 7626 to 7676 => -0.01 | 8.27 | 8.17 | 8.21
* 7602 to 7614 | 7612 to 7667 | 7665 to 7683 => -0.02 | 8.1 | 7.97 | 8.04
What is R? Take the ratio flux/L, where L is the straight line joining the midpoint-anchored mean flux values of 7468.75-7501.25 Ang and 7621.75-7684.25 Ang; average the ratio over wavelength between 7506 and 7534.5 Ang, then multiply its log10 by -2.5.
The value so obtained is 0.01 mag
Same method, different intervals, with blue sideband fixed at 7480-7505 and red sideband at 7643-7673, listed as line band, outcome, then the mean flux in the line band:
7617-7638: -0.05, 8.41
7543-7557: -0.02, 8.33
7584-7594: 0.00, 8.06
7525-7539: -0.03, 8.42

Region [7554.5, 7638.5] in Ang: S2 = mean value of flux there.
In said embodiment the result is 8.25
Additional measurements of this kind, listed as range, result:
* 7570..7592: 8.24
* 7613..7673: 8.16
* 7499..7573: 8.28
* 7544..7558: 8.32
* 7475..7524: 8.21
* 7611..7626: 8.07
